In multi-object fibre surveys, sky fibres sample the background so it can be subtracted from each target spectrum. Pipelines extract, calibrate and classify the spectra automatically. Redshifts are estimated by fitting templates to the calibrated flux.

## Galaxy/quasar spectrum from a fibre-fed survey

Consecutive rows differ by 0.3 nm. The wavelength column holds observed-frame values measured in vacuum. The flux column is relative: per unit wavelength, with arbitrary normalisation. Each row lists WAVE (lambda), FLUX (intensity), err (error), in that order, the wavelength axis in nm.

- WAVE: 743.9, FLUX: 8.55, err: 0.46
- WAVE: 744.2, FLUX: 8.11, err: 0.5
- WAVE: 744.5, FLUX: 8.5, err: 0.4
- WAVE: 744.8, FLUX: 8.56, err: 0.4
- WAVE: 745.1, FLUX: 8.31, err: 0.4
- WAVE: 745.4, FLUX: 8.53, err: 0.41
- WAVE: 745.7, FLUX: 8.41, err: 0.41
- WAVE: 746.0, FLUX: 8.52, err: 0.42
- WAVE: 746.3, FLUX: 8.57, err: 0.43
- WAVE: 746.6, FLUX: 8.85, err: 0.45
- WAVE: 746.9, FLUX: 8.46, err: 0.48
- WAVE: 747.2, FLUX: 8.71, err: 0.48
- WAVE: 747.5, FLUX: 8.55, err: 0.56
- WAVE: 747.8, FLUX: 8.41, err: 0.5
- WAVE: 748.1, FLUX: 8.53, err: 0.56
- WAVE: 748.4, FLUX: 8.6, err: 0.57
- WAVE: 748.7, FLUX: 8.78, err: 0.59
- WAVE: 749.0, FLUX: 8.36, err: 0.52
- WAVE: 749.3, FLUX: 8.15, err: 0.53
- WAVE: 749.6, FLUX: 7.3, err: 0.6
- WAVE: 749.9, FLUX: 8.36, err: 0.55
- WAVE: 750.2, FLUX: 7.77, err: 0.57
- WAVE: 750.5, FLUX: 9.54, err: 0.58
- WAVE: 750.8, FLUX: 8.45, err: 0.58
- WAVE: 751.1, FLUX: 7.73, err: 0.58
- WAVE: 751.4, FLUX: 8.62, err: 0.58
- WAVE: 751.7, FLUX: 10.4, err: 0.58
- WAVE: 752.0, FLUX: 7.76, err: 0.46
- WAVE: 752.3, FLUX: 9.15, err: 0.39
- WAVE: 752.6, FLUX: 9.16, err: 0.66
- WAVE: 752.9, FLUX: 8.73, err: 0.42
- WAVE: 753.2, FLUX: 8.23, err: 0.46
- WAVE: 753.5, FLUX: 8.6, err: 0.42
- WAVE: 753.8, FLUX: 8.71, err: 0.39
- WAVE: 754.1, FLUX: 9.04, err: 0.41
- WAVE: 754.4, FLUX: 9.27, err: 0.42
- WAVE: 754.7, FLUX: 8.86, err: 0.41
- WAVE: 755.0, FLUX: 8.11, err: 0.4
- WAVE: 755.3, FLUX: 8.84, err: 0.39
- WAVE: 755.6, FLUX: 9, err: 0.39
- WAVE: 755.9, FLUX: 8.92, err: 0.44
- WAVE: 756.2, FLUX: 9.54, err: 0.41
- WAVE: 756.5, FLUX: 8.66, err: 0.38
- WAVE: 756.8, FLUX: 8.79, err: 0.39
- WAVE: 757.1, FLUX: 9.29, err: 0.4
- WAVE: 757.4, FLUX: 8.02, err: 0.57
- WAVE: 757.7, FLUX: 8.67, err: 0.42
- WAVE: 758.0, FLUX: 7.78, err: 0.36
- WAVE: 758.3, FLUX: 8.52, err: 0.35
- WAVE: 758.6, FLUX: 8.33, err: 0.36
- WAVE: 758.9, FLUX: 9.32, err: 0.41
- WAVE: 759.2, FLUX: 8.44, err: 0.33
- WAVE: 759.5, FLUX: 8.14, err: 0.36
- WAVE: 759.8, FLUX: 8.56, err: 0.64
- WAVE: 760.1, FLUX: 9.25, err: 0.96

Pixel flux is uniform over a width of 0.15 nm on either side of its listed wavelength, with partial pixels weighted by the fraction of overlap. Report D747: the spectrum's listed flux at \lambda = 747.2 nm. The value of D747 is 8.71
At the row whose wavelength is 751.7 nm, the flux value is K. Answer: 10.4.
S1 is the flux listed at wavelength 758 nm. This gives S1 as 7.78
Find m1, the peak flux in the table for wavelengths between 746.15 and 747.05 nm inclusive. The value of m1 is 8.85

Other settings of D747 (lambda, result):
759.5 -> 8.14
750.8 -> 8.45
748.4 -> 8.6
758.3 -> 8.52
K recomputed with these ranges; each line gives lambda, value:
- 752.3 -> 9.15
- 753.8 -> 8.71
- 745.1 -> 8.31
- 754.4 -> 9.27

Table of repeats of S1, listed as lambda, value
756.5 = 8.66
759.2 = 8.44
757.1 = 9.29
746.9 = 8.46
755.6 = 9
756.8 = 8.79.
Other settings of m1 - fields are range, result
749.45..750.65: 9.54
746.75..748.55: 8.71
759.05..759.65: 8.44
